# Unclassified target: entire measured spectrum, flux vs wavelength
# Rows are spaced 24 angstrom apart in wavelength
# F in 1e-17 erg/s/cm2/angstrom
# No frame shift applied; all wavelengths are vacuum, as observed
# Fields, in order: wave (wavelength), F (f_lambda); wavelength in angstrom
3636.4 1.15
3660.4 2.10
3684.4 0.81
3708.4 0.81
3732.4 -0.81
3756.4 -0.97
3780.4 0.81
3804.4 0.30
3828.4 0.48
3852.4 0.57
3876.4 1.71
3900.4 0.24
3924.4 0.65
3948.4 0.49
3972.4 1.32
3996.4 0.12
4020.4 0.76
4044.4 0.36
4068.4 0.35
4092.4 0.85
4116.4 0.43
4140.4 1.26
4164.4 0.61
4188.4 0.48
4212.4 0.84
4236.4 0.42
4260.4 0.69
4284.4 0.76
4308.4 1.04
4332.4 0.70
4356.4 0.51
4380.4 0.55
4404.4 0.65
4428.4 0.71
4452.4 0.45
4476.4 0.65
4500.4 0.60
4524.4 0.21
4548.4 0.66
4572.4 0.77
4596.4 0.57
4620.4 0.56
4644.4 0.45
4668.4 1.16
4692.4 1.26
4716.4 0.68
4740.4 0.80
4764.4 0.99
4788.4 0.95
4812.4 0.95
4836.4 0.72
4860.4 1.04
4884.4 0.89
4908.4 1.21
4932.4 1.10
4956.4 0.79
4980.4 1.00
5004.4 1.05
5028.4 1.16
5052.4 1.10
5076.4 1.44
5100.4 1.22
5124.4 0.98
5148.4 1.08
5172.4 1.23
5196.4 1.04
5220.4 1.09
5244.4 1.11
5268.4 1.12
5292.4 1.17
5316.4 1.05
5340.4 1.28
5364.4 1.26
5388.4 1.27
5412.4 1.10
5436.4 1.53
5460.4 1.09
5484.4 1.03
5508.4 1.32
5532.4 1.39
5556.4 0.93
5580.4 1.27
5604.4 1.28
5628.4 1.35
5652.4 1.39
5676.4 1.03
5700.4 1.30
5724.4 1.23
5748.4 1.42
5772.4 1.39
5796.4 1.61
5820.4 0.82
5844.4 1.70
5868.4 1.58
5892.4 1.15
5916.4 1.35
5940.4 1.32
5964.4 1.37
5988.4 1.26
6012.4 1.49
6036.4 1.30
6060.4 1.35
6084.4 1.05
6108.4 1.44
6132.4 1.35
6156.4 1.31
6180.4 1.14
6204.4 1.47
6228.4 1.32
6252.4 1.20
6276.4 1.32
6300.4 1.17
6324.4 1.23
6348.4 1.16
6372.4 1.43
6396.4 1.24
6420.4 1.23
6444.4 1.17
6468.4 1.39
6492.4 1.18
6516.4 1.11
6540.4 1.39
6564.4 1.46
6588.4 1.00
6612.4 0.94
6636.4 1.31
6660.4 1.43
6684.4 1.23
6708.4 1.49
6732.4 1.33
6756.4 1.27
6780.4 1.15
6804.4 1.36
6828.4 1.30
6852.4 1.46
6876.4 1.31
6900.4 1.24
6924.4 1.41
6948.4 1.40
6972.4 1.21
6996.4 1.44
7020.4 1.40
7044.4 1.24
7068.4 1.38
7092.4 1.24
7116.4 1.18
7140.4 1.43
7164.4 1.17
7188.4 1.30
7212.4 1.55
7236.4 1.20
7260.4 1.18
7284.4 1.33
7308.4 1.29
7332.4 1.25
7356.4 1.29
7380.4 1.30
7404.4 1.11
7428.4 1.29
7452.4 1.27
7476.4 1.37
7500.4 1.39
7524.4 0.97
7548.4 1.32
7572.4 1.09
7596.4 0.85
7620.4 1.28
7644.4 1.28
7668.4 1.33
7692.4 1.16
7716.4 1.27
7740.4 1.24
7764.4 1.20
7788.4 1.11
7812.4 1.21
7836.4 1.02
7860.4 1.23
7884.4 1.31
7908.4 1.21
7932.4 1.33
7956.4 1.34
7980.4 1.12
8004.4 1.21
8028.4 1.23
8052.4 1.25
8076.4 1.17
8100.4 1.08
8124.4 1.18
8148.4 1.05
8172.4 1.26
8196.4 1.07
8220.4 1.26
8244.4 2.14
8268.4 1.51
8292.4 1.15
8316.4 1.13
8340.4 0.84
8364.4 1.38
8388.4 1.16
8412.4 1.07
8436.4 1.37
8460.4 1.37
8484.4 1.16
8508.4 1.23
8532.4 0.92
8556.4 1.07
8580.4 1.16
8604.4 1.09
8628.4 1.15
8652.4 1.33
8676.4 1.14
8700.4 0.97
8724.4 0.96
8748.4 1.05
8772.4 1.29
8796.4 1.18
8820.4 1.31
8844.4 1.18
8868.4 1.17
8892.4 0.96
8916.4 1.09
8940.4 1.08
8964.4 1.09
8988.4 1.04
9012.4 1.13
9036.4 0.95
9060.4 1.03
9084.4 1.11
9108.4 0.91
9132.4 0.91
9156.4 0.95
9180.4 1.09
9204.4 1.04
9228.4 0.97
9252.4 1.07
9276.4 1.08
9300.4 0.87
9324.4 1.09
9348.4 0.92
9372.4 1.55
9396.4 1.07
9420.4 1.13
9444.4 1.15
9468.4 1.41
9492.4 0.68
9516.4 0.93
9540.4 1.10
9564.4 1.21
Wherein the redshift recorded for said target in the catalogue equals 0.26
